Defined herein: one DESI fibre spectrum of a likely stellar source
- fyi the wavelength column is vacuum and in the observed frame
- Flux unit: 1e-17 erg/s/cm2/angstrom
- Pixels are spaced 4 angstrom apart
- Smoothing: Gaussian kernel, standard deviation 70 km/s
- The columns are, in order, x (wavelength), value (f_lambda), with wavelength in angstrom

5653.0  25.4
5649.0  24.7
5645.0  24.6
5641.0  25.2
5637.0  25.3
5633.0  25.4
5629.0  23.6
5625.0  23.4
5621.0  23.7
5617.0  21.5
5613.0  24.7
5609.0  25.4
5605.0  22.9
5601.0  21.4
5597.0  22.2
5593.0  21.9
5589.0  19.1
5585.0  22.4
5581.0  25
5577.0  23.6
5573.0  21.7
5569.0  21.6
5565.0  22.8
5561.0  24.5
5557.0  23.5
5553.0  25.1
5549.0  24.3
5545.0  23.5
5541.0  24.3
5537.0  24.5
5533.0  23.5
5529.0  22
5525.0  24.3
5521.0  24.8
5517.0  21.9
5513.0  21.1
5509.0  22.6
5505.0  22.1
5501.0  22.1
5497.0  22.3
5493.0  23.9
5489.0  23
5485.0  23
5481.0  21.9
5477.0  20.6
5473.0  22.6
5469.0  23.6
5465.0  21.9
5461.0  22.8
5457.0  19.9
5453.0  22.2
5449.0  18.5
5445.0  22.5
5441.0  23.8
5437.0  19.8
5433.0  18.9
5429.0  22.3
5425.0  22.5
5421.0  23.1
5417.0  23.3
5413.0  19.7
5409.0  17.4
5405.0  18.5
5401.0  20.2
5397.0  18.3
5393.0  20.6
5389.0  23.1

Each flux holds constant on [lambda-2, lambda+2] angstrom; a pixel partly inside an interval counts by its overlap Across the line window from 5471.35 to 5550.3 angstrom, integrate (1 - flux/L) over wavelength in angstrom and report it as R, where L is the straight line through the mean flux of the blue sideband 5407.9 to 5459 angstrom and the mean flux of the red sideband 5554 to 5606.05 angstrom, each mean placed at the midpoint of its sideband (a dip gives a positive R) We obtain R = -3.7 angstrom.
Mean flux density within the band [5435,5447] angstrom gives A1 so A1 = 22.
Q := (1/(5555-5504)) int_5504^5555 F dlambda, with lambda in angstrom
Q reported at 23.4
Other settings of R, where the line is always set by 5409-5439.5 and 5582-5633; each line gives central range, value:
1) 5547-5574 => -1.2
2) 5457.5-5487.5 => -0.9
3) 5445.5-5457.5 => 0.5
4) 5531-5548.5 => -1.4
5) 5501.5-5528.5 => -0.9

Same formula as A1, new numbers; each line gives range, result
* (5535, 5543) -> 24.4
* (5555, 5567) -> 23.6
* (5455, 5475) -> 22.2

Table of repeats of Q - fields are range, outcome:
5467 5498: 22.6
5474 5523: 22.4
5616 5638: 23.9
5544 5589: 23.3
